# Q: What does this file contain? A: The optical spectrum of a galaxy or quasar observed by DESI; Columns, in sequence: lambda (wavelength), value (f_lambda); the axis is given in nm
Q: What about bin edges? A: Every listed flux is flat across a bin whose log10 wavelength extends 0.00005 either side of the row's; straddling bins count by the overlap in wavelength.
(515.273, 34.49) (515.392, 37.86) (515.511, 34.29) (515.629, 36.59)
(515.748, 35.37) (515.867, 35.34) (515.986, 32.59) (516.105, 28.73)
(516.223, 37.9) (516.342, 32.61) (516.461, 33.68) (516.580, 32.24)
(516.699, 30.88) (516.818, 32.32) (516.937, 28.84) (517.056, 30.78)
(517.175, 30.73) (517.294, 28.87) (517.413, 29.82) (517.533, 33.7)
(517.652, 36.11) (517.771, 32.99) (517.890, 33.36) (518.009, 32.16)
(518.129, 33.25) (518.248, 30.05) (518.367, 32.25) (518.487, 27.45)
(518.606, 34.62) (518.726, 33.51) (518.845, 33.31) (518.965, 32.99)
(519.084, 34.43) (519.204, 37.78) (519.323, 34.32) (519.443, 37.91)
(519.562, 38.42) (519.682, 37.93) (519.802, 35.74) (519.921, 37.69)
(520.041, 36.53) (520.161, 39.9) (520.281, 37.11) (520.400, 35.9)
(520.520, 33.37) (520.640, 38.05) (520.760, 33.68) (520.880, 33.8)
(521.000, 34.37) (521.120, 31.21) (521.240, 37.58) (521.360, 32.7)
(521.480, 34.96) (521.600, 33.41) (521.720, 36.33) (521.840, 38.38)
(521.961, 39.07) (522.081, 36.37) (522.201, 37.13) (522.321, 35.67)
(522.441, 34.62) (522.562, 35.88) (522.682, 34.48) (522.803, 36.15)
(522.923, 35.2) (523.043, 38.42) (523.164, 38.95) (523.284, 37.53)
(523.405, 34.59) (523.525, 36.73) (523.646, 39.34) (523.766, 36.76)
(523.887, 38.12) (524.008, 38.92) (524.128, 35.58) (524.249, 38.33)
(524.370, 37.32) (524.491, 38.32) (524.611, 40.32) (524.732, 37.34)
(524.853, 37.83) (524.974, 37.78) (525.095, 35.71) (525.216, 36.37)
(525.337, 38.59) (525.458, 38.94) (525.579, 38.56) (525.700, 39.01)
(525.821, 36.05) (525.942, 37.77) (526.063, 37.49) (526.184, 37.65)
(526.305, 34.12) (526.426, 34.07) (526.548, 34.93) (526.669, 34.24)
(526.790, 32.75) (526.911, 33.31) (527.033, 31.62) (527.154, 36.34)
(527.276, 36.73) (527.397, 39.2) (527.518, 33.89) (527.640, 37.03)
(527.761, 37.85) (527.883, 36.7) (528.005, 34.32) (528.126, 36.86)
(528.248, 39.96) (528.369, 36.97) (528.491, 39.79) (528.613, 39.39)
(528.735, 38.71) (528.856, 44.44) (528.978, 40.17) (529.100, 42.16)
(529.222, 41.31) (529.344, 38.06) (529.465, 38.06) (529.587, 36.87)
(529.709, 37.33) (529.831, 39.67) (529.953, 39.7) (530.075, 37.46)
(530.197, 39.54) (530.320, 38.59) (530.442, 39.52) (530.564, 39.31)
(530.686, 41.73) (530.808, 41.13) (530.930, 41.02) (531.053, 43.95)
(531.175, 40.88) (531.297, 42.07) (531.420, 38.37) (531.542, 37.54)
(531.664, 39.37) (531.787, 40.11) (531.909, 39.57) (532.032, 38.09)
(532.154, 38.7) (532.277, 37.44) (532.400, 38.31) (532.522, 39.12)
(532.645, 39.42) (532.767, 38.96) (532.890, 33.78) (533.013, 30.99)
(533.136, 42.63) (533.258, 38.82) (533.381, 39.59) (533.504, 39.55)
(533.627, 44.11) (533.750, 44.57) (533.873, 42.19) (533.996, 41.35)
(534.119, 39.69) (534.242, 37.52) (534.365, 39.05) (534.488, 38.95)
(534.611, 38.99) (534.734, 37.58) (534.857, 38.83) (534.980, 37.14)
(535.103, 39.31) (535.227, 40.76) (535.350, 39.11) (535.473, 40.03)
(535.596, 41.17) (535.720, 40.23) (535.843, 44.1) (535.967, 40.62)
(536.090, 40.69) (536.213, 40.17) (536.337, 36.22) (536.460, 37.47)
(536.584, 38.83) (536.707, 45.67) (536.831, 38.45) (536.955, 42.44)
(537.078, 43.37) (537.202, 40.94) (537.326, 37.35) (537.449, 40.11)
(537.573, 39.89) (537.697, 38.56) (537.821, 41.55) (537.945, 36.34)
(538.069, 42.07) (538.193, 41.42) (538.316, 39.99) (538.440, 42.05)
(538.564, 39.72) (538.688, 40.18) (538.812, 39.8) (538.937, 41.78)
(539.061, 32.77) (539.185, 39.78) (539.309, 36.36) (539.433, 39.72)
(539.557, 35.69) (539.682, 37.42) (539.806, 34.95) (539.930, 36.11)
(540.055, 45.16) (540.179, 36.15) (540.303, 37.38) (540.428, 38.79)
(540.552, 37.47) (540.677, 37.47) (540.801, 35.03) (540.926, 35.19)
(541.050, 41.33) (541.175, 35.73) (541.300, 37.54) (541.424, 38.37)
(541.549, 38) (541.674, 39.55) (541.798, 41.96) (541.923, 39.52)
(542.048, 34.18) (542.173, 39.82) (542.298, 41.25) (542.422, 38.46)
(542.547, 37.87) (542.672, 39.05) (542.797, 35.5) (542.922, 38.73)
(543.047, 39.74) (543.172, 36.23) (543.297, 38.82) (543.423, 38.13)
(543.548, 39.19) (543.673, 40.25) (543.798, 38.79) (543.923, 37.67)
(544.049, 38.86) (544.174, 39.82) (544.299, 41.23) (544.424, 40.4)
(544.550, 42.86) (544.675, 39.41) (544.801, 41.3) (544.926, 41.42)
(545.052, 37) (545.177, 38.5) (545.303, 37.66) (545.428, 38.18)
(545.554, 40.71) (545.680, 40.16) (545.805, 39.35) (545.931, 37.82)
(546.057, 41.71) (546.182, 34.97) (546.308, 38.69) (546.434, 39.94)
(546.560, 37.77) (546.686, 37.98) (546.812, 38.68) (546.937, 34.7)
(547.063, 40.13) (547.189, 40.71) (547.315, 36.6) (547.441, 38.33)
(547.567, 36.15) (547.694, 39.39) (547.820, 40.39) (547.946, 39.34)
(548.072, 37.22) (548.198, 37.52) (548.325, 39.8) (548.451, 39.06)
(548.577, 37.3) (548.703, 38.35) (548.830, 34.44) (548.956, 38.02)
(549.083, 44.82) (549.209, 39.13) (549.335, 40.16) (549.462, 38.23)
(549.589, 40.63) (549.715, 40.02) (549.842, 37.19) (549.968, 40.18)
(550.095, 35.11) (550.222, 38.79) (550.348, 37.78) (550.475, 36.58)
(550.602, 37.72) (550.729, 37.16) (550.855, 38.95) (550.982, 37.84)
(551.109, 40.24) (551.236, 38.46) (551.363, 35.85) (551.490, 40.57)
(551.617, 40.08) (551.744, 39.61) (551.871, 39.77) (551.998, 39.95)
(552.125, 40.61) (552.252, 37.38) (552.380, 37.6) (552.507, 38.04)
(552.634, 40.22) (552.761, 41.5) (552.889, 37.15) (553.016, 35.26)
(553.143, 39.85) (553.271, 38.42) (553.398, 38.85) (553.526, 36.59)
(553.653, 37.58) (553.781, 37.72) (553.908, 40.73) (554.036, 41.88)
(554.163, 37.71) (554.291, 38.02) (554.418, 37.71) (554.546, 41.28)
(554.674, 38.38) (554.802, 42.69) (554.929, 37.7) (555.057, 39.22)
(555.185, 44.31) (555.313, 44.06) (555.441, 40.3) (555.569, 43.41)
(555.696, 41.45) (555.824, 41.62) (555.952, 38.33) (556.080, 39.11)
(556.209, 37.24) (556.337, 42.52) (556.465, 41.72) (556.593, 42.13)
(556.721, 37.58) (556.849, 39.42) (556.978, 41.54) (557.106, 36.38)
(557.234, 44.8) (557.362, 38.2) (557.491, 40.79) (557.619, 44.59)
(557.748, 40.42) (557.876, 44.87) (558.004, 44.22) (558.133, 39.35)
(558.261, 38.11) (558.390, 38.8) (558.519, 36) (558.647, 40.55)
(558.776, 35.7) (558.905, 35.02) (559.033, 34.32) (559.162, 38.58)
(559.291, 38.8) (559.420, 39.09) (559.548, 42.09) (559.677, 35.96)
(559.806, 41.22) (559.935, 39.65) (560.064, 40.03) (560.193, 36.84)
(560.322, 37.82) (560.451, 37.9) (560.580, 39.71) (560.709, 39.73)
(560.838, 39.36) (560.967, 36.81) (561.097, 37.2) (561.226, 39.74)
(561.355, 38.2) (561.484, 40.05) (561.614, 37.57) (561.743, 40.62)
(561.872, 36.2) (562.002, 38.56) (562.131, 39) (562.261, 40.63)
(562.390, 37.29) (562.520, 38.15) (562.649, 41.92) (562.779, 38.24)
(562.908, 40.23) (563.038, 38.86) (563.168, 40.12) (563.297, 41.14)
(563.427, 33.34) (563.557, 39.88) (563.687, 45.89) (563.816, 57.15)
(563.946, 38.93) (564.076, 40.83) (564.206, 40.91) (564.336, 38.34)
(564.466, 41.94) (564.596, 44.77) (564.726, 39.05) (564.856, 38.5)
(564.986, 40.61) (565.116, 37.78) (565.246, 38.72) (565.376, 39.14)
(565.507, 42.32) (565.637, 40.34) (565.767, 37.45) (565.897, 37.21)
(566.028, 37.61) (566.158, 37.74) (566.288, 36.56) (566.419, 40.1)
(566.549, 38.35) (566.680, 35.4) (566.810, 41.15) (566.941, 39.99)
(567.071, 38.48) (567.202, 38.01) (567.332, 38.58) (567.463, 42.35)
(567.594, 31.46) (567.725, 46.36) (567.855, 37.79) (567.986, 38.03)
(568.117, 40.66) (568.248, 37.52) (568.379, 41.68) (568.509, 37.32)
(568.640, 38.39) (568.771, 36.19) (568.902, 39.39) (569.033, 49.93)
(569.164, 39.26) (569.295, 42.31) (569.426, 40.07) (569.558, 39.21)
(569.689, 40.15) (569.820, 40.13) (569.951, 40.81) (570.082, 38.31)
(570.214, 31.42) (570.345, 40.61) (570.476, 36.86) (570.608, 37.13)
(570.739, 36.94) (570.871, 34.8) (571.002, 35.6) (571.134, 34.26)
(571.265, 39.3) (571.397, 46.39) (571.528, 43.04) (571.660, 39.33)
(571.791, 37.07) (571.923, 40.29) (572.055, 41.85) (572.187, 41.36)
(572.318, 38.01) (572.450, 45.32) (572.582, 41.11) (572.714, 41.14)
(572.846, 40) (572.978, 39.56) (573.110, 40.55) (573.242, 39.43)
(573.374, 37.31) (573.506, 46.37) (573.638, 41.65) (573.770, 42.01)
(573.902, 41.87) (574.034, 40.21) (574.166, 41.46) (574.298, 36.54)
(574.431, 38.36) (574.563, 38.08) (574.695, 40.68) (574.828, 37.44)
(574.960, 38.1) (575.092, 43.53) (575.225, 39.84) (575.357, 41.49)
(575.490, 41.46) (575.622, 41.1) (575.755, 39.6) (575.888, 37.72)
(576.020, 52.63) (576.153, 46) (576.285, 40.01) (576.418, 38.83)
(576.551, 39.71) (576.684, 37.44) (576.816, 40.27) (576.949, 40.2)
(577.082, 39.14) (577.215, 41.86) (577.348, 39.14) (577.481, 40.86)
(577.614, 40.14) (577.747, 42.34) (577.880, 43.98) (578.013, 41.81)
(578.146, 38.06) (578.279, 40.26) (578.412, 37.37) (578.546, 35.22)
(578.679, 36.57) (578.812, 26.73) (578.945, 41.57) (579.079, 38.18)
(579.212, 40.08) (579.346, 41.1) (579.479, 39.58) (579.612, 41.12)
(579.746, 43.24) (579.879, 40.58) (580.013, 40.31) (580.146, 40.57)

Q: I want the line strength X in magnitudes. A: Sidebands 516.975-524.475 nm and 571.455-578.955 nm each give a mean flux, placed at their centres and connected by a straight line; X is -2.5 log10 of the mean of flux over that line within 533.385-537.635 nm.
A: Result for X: -0.102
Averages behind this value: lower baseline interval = 35.2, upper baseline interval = 40.2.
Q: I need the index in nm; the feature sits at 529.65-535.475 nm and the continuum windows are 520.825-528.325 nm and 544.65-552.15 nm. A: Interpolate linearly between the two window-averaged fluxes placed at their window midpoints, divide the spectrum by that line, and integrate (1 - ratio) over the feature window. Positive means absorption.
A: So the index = -0.34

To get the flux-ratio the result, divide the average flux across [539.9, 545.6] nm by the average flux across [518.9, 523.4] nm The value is 1.1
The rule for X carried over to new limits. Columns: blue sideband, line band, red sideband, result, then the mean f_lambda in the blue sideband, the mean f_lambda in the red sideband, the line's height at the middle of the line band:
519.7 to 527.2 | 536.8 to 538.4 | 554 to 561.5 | -0.07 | 36.4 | 39.7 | 37.7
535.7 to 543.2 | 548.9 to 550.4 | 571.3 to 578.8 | 0.01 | 39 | 40.4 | 39.4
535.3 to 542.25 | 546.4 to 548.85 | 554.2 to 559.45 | 0.04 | 39.1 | 39.9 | 39.5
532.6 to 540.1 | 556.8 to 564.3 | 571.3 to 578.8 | 0.01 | 39.5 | 40.4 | 40.1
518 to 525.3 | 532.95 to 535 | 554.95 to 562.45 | -0.07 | 35.9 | 39.6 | 37.1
